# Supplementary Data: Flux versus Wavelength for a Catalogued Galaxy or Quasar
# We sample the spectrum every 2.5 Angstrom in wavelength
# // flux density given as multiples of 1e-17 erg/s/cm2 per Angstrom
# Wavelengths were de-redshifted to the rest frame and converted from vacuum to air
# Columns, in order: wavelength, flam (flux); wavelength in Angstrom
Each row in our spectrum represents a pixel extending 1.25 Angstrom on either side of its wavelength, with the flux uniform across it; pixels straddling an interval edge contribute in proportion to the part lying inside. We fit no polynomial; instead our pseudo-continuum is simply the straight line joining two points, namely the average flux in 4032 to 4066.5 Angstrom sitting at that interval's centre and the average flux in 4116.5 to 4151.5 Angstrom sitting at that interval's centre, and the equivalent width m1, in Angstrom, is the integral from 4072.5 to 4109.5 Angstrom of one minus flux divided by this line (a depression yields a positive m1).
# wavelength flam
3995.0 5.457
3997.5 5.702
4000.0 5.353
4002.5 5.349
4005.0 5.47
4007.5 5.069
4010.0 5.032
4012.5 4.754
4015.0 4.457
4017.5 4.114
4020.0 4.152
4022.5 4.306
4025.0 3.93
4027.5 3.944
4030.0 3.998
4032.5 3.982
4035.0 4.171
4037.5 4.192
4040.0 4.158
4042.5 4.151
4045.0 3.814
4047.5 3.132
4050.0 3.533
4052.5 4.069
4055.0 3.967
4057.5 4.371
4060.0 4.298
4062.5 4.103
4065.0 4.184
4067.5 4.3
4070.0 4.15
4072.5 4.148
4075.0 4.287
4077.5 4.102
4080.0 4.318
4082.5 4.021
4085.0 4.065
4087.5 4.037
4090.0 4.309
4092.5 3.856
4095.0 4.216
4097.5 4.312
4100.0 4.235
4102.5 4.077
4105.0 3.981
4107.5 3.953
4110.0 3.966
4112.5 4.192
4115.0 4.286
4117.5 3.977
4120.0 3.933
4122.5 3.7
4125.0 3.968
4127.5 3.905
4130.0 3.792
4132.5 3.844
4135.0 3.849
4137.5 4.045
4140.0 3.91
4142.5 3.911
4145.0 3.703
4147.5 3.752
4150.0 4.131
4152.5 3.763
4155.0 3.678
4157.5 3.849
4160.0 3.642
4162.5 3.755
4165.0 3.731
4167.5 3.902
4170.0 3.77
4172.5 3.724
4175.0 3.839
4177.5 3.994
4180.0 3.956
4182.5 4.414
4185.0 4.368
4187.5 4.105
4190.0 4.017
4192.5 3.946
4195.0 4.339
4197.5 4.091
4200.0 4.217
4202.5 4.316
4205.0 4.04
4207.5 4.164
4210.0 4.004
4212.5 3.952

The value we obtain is -1.6 Angstrom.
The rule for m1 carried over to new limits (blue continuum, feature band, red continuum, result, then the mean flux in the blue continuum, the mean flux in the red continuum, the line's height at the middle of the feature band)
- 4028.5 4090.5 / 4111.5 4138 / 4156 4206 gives 0.5 Angstrom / 4.07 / 4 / 4.03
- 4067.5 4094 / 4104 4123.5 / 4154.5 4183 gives 0.1 Angstrom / 4.14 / 3.84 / 4.03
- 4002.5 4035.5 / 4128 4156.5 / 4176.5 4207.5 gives 2.6 Angstrom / 4.45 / 4.15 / 4.24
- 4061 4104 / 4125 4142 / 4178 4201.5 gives 1.1 Angstrom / 4.16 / 4.16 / 4.16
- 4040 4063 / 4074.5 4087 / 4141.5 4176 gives -0.8 Angstrom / 3.94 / 3.8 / 3.9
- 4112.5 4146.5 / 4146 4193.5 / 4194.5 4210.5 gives 1.7 Angstrom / 3.92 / 4.17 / 4.06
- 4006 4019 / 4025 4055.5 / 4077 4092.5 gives 3.7 Angstrom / 4.69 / 4.12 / 4.47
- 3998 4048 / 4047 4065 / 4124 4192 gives 1.3 Angstrom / 4.41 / 3.9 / 4.29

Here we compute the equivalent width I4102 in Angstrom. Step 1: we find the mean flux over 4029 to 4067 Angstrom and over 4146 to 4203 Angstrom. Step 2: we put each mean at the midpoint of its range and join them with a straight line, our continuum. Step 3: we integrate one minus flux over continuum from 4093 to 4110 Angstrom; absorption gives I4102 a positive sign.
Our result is -0.5 Angstrom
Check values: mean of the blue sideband 4.01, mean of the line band 4.1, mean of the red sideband 3.96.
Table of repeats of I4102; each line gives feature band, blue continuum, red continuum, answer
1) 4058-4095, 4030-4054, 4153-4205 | -2.2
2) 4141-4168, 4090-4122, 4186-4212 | 2.0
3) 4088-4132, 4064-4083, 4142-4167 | -0.2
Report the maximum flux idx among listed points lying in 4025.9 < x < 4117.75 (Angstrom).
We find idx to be 4.371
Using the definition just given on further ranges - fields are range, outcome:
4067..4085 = 4.318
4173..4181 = 3.994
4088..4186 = 4.414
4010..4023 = 5.032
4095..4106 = 4.312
